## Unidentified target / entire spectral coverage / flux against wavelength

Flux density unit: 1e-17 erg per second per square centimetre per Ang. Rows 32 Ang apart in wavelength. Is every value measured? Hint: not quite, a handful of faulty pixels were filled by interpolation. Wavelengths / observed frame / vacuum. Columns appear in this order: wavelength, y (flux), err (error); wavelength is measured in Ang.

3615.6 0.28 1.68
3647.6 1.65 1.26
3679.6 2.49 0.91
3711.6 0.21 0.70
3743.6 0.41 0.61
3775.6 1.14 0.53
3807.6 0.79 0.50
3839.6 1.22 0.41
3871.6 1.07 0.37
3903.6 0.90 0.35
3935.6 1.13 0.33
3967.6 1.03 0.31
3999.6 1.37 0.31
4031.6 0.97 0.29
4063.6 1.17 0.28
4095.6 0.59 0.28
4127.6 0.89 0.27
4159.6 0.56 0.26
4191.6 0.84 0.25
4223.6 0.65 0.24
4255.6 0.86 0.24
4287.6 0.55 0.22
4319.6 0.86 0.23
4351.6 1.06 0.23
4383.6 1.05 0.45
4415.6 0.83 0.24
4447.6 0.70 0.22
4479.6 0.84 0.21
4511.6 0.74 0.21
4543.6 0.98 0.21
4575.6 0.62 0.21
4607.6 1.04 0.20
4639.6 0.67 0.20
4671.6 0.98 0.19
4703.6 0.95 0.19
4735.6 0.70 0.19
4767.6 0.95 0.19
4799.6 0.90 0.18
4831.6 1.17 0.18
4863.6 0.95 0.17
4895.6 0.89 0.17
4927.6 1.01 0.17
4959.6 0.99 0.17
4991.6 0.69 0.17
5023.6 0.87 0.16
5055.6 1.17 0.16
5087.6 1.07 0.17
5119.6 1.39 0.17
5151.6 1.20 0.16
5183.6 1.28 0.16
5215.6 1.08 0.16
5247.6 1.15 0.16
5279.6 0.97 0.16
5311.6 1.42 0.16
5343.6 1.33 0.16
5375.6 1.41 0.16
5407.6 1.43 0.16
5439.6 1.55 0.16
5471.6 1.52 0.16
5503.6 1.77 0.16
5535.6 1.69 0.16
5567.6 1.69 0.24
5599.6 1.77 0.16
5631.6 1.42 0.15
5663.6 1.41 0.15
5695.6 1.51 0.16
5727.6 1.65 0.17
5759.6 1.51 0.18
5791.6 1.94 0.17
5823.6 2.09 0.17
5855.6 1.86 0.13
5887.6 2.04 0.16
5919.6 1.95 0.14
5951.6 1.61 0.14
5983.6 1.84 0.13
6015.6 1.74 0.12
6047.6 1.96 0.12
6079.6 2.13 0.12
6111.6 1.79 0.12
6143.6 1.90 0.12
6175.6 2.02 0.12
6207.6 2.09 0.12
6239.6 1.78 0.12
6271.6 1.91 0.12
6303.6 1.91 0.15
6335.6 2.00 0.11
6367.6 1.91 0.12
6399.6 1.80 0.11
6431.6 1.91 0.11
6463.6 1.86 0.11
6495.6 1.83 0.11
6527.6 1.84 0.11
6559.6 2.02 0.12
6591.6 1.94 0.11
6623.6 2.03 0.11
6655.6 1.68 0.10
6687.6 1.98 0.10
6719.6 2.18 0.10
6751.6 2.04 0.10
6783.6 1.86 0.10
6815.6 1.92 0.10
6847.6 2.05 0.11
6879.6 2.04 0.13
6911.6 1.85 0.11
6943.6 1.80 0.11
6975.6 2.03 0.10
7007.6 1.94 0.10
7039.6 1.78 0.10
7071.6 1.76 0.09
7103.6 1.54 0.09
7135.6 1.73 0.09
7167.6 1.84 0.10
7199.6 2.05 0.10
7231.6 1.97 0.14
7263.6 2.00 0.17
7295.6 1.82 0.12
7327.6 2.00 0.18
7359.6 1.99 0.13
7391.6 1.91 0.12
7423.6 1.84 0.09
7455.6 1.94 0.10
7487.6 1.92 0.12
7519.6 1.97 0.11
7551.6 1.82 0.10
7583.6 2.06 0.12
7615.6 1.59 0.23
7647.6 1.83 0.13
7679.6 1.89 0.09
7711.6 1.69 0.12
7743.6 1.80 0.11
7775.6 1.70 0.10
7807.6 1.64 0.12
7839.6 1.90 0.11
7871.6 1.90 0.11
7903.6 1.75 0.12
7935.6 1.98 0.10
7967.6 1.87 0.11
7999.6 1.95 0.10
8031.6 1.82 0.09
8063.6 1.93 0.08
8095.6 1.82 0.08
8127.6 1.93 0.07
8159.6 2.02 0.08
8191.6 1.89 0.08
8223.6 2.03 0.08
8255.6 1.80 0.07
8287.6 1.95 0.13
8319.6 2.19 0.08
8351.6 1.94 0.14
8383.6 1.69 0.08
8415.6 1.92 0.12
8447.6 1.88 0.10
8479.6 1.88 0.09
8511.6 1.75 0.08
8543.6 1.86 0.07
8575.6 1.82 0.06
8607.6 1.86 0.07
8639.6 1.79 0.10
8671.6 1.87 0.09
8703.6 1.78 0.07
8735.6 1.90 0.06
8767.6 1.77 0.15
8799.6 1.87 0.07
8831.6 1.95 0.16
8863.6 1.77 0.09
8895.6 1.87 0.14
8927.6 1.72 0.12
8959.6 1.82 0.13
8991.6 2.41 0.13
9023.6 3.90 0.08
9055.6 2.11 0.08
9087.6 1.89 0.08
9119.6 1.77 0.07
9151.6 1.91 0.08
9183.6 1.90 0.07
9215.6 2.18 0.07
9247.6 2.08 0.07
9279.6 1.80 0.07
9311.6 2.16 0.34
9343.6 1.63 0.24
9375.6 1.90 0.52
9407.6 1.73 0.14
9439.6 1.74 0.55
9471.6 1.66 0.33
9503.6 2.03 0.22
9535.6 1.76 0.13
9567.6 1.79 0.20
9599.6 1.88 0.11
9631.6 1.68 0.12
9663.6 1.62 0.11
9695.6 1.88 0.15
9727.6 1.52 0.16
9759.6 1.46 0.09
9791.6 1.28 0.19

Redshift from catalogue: 0.373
